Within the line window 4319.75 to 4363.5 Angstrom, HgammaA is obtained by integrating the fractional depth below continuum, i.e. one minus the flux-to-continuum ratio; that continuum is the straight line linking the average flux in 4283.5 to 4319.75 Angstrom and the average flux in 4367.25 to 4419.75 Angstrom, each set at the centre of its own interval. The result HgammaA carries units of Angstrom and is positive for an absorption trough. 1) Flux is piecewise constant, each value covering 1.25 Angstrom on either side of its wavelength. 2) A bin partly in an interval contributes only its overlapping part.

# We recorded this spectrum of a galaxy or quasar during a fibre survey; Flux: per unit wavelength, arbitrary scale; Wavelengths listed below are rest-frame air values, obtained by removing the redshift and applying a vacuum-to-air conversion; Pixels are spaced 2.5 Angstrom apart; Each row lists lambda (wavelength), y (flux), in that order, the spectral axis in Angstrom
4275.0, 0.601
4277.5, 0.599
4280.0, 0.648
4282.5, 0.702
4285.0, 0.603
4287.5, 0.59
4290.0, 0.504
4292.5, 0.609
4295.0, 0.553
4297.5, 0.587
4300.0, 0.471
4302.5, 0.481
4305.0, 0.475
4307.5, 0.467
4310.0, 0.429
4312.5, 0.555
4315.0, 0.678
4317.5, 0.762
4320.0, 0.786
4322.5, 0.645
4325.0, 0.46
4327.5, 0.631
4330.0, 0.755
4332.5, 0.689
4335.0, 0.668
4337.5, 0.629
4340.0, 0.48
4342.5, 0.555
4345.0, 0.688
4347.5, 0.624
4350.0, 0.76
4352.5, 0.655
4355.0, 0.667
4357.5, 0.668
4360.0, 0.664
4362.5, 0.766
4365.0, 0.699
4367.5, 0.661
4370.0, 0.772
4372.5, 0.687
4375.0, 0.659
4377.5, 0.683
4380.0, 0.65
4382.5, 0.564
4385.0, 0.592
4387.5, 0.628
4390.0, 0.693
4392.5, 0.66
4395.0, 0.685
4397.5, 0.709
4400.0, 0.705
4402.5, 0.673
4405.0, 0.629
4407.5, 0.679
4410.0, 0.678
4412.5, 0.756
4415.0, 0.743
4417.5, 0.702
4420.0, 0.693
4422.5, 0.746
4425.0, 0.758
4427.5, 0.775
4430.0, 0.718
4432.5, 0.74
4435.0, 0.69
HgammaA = -2.8 Angstrom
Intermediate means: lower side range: 0.562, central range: 0.651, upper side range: 0.677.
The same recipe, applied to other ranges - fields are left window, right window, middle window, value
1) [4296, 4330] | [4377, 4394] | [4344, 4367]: -2.8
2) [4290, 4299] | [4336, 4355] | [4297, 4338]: 0.0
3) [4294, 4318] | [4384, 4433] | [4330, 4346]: -1.1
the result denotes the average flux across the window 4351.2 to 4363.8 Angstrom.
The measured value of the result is 0.684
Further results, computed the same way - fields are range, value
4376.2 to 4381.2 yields 0.667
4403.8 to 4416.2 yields 0.697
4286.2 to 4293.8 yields 0.568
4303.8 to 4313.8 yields 0.483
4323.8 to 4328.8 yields 0.548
